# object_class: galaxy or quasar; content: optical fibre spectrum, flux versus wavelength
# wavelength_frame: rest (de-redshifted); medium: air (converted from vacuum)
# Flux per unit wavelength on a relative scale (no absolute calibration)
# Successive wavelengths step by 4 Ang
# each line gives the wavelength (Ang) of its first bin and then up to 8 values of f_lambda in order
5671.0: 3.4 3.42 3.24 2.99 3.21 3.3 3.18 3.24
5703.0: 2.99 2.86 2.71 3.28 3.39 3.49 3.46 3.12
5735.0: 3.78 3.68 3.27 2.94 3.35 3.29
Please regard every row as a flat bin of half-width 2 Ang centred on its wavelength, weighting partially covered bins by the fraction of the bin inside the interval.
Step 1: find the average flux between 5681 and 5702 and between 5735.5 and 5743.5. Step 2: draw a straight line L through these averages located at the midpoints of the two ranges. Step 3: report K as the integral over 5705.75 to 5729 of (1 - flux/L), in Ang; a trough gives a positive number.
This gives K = 1.2 Ang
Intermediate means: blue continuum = 3.17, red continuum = 3.57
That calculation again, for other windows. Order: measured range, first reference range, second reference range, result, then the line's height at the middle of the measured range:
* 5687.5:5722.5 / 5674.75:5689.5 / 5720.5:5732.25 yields 1.6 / 3.29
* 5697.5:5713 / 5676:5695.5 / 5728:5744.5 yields 1.7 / 3.3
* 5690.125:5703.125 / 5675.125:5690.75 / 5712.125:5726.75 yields 0.2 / 3.26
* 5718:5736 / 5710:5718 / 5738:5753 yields -1.5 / 3.16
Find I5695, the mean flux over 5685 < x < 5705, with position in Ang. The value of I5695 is 3.18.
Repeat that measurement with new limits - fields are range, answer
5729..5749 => 3.36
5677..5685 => 3.12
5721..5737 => 3.46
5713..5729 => 3.4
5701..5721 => 3.05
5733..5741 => 3.73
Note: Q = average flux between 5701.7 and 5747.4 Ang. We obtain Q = 3.26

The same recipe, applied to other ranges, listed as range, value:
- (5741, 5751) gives 3.15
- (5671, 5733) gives 3.2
